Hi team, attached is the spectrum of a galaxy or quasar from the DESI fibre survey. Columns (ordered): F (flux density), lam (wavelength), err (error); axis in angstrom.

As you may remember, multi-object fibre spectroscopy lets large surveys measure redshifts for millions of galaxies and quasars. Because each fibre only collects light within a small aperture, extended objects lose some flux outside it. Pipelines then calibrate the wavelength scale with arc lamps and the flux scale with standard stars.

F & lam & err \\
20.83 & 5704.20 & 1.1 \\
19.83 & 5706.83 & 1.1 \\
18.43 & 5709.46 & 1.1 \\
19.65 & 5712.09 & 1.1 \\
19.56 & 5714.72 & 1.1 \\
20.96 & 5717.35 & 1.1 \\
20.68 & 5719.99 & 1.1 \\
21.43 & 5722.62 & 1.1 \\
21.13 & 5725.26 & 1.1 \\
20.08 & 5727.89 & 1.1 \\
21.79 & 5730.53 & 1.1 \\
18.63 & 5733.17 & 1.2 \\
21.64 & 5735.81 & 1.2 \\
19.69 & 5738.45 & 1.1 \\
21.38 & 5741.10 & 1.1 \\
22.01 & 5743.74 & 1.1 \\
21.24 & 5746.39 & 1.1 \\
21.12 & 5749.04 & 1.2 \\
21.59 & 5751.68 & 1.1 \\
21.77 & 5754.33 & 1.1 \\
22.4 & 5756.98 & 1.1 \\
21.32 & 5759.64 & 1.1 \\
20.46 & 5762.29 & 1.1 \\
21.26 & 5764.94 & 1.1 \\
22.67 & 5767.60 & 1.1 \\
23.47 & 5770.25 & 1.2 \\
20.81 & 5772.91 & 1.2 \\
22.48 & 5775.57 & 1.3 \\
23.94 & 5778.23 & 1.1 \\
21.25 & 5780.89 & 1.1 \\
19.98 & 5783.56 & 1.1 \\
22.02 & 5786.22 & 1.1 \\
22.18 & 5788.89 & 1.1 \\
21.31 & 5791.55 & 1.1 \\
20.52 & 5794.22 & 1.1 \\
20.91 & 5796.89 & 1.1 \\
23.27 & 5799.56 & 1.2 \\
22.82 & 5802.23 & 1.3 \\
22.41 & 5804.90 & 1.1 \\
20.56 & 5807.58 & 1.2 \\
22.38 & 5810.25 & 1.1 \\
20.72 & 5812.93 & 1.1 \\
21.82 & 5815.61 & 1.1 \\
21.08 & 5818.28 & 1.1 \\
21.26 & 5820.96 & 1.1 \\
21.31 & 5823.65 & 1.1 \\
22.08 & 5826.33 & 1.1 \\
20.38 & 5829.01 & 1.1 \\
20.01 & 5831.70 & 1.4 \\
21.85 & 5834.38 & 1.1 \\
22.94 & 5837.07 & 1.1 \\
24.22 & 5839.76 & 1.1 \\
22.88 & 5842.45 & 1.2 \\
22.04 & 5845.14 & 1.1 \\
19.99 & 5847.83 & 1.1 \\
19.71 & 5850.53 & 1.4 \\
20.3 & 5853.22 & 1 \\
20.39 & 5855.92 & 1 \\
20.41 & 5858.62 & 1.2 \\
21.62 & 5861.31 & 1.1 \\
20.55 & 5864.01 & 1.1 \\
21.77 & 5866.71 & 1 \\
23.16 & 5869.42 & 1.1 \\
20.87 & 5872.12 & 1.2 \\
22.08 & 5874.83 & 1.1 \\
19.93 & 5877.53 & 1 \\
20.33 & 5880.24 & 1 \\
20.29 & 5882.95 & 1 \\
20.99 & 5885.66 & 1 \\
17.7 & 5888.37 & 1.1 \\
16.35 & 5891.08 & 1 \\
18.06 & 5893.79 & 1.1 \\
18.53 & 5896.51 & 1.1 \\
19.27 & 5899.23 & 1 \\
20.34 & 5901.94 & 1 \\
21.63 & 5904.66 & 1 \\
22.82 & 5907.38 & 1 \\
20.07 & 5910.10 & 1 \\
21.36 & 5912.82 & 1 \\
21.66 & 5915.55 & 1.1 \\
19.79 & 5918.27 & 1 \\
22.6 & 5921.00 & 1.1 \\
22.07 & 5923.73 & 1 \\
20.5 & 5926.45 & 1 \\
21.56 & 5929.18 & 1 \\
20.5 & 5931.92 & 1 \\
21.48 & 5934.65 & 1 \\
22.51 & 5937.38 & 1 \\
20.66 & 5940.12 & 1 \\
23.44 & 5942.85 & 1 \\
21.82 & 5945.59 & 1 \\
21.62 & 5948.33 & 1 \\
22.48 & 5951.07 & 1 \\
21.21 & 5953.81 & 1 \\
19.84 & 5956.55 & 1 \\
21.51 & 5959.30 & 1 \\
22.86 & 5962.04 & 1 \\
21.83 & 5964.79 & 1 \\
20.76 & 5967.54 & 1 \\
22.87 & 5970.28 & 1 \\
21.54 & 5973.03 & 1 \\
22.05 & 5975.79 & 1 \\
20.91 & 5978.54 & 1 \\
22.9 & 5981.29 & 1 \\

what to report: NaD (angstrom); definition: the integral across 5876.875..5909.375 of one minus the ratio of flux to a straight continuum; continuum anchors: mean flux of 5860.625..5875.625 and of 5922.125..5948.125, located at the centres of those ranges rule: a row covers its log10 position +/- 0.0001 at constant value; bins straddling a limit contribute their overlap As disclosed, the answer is 2.9 angstrom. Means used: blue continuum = 21.7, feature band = 19.7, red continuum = 21.6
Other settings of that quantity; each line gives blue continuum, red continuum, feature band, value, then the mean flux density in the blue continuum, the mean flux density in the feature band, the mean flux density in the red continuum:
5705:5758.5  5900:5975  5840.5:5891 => 1.2 angstrom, 20.8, 20.8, 21.5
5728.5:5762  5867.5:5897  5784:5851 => -3.7 angstrom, 21.2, 21.6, 19.9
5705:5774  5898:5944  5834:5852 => -0.7 angstrom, 21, 21.9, 21.3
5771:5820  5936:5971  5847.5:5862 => 0.9 angstrom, 21.7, 20.4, 21.8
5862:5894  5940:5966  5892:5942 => 0.5 angstrom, 20.3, 20.8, 21.8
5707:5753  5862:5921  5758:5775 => -0.9 angstrom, 20.6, 21.7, 20.4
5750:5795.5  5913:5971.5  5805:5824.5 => 0.3 angstrom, 21.7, 21.4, 21.6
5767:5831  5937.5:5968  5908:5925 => 0.3 angstrom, 21.7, 21.3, 21.7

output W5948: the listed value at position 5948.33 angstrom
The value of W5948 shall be 21.62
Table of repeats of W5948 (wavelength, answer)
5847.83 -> 19.99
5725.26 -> 21.13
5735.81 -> 21.64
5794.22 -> 20.52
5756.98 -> 22.4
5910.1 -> 20.07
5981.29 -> 22.9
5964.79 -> 21.83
